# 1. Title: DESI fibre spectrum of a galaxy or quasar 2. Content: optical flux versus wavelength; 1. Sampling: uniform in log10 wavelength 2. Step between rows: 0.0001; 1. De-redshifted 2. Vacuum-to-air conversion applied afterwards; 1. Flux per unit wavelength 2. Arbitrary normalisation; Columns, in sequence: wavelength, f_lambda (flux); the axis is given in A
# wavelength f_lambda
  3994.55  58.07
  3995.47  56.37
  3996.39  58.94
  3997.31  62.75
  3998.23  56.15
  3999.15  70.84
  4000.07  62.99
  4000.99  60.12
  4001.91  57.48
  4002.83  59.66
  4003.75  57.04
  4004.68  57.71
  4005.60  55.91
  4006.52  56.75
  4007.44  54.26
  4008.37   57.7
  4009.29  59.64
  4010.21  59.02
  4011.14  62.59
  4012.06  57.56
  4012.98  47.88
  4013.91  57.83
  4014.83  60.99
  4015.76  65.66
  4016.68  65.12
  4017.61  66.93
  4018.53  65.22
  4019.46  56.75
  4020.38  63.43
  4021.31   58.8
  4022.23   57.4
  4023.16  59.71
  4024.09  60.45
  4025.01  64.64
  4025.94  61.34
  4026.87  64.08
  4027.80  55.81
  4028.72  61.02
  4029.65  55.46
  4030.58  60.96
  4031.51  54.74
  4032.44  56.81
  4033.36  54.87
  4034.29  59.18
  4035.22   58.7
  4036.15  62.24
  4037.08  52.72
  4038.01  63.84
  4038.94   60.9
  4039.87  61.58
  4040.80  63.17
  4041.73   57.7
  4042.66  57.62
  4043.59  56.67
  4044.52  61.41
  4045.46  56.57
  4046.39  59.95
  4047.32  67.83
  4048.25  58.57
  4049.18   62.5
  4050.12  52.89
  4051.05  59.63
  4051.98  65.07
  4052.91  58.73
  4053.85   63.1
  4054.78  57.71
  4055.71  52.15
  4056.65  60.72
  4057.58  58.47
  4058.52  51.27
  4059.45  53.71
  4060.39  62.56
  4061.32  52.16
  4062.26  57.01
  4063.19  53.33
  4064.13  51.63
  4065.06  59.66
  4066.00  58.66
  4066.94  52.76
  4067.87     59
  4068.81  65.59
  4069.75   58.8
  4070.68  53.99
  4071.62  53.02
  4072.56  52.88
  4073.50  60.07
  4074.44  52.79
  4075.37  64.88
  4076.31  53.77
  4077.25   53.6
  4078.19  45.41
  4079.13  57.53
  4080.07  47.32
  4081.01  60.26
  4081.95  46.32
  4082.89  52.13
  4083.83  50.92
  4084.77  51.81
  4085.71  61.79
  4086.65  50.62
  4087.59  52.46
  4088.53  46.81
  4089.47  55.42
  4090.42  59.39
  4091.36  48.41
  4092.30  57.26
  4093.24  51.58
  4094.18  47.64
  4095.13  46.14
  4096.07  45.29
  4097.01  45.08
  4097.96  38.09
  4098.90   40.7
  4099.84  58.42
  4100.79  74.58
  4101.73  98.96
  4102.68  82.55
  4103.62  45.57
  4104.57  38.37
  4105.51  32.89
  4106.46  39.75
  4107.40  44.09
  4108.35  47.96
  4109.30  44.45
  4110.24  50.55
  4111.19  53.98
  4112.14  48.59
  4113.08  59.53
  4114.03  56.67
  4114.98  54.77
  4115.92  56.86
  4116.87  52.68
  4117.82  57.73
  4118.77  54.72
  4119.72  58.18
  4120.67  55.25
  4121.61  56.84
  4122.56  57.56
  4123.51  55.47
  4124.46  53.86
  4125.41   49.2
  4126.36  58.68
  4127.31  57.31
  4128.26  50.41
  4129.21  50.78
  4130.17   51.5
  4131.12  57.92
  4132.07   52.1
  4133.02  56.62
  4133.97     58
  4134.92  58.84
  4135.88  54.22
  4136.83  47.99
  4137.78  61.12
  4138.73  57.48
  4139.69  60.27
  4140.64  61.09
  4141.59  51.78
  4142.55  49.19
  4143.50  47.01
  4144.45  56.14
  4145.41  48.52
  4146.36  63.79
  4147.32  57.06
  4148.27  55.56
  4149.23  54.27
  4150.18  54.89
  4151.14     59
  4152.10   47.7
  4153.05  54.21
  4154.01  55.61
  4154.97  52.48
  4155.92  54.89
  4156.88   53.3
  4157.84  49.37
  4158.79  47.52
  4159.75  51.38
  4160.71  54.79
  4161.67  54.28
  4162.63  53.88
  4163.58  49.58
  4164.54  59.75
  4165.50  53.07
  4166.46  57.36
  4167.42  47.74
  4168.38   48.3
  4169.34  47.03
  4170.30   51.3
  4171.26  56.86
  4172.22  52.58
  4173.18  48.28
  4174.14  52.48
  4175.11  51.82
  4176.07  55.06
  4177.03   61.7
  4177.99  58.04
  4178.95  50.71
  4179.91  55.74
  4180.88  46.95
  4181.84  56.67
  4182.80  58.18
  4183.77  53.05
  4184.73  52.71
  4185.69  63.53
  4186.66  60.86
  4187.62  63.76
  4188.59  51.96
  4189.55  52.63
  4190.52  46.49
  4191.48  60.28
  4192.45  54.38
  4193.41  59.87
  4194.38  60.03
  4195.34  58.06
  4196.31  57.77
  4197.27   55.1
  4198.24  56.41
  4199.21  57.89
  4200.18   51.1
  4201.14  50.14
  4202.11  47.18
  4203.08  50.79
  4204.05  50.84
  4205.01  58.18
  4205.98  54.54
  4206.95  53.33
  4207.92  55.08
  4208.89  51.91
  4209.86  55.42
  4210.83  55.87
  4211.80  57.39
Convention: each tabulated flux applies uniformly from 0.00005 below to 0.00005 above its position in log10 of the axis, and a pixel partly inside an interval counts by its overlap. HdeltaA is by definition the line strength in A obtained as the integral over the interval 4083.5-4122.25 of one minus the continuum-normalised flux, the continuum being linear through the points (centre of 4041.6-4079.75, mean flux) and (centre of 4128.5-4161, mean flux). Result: 1.9 A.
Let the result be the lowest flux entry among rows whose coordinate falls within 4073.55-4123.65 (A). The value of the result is 32.89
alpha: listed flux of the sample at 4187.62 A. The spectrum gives 63.76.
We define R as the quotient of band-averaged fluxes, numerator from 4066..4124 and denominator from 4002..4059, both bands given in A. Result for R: 0.91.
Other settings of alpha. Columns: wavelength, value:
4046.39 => 59.95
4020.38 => 63.43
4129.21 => 50.78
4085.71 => 61.79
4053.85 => 63.1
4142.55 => 49.19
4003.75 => 57.04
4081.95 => 46.32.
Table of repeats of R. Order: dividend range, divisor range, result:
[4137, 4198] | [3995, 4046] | 0.92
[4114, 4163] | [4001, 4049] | 0.92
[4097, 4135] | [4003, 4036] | 0.91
